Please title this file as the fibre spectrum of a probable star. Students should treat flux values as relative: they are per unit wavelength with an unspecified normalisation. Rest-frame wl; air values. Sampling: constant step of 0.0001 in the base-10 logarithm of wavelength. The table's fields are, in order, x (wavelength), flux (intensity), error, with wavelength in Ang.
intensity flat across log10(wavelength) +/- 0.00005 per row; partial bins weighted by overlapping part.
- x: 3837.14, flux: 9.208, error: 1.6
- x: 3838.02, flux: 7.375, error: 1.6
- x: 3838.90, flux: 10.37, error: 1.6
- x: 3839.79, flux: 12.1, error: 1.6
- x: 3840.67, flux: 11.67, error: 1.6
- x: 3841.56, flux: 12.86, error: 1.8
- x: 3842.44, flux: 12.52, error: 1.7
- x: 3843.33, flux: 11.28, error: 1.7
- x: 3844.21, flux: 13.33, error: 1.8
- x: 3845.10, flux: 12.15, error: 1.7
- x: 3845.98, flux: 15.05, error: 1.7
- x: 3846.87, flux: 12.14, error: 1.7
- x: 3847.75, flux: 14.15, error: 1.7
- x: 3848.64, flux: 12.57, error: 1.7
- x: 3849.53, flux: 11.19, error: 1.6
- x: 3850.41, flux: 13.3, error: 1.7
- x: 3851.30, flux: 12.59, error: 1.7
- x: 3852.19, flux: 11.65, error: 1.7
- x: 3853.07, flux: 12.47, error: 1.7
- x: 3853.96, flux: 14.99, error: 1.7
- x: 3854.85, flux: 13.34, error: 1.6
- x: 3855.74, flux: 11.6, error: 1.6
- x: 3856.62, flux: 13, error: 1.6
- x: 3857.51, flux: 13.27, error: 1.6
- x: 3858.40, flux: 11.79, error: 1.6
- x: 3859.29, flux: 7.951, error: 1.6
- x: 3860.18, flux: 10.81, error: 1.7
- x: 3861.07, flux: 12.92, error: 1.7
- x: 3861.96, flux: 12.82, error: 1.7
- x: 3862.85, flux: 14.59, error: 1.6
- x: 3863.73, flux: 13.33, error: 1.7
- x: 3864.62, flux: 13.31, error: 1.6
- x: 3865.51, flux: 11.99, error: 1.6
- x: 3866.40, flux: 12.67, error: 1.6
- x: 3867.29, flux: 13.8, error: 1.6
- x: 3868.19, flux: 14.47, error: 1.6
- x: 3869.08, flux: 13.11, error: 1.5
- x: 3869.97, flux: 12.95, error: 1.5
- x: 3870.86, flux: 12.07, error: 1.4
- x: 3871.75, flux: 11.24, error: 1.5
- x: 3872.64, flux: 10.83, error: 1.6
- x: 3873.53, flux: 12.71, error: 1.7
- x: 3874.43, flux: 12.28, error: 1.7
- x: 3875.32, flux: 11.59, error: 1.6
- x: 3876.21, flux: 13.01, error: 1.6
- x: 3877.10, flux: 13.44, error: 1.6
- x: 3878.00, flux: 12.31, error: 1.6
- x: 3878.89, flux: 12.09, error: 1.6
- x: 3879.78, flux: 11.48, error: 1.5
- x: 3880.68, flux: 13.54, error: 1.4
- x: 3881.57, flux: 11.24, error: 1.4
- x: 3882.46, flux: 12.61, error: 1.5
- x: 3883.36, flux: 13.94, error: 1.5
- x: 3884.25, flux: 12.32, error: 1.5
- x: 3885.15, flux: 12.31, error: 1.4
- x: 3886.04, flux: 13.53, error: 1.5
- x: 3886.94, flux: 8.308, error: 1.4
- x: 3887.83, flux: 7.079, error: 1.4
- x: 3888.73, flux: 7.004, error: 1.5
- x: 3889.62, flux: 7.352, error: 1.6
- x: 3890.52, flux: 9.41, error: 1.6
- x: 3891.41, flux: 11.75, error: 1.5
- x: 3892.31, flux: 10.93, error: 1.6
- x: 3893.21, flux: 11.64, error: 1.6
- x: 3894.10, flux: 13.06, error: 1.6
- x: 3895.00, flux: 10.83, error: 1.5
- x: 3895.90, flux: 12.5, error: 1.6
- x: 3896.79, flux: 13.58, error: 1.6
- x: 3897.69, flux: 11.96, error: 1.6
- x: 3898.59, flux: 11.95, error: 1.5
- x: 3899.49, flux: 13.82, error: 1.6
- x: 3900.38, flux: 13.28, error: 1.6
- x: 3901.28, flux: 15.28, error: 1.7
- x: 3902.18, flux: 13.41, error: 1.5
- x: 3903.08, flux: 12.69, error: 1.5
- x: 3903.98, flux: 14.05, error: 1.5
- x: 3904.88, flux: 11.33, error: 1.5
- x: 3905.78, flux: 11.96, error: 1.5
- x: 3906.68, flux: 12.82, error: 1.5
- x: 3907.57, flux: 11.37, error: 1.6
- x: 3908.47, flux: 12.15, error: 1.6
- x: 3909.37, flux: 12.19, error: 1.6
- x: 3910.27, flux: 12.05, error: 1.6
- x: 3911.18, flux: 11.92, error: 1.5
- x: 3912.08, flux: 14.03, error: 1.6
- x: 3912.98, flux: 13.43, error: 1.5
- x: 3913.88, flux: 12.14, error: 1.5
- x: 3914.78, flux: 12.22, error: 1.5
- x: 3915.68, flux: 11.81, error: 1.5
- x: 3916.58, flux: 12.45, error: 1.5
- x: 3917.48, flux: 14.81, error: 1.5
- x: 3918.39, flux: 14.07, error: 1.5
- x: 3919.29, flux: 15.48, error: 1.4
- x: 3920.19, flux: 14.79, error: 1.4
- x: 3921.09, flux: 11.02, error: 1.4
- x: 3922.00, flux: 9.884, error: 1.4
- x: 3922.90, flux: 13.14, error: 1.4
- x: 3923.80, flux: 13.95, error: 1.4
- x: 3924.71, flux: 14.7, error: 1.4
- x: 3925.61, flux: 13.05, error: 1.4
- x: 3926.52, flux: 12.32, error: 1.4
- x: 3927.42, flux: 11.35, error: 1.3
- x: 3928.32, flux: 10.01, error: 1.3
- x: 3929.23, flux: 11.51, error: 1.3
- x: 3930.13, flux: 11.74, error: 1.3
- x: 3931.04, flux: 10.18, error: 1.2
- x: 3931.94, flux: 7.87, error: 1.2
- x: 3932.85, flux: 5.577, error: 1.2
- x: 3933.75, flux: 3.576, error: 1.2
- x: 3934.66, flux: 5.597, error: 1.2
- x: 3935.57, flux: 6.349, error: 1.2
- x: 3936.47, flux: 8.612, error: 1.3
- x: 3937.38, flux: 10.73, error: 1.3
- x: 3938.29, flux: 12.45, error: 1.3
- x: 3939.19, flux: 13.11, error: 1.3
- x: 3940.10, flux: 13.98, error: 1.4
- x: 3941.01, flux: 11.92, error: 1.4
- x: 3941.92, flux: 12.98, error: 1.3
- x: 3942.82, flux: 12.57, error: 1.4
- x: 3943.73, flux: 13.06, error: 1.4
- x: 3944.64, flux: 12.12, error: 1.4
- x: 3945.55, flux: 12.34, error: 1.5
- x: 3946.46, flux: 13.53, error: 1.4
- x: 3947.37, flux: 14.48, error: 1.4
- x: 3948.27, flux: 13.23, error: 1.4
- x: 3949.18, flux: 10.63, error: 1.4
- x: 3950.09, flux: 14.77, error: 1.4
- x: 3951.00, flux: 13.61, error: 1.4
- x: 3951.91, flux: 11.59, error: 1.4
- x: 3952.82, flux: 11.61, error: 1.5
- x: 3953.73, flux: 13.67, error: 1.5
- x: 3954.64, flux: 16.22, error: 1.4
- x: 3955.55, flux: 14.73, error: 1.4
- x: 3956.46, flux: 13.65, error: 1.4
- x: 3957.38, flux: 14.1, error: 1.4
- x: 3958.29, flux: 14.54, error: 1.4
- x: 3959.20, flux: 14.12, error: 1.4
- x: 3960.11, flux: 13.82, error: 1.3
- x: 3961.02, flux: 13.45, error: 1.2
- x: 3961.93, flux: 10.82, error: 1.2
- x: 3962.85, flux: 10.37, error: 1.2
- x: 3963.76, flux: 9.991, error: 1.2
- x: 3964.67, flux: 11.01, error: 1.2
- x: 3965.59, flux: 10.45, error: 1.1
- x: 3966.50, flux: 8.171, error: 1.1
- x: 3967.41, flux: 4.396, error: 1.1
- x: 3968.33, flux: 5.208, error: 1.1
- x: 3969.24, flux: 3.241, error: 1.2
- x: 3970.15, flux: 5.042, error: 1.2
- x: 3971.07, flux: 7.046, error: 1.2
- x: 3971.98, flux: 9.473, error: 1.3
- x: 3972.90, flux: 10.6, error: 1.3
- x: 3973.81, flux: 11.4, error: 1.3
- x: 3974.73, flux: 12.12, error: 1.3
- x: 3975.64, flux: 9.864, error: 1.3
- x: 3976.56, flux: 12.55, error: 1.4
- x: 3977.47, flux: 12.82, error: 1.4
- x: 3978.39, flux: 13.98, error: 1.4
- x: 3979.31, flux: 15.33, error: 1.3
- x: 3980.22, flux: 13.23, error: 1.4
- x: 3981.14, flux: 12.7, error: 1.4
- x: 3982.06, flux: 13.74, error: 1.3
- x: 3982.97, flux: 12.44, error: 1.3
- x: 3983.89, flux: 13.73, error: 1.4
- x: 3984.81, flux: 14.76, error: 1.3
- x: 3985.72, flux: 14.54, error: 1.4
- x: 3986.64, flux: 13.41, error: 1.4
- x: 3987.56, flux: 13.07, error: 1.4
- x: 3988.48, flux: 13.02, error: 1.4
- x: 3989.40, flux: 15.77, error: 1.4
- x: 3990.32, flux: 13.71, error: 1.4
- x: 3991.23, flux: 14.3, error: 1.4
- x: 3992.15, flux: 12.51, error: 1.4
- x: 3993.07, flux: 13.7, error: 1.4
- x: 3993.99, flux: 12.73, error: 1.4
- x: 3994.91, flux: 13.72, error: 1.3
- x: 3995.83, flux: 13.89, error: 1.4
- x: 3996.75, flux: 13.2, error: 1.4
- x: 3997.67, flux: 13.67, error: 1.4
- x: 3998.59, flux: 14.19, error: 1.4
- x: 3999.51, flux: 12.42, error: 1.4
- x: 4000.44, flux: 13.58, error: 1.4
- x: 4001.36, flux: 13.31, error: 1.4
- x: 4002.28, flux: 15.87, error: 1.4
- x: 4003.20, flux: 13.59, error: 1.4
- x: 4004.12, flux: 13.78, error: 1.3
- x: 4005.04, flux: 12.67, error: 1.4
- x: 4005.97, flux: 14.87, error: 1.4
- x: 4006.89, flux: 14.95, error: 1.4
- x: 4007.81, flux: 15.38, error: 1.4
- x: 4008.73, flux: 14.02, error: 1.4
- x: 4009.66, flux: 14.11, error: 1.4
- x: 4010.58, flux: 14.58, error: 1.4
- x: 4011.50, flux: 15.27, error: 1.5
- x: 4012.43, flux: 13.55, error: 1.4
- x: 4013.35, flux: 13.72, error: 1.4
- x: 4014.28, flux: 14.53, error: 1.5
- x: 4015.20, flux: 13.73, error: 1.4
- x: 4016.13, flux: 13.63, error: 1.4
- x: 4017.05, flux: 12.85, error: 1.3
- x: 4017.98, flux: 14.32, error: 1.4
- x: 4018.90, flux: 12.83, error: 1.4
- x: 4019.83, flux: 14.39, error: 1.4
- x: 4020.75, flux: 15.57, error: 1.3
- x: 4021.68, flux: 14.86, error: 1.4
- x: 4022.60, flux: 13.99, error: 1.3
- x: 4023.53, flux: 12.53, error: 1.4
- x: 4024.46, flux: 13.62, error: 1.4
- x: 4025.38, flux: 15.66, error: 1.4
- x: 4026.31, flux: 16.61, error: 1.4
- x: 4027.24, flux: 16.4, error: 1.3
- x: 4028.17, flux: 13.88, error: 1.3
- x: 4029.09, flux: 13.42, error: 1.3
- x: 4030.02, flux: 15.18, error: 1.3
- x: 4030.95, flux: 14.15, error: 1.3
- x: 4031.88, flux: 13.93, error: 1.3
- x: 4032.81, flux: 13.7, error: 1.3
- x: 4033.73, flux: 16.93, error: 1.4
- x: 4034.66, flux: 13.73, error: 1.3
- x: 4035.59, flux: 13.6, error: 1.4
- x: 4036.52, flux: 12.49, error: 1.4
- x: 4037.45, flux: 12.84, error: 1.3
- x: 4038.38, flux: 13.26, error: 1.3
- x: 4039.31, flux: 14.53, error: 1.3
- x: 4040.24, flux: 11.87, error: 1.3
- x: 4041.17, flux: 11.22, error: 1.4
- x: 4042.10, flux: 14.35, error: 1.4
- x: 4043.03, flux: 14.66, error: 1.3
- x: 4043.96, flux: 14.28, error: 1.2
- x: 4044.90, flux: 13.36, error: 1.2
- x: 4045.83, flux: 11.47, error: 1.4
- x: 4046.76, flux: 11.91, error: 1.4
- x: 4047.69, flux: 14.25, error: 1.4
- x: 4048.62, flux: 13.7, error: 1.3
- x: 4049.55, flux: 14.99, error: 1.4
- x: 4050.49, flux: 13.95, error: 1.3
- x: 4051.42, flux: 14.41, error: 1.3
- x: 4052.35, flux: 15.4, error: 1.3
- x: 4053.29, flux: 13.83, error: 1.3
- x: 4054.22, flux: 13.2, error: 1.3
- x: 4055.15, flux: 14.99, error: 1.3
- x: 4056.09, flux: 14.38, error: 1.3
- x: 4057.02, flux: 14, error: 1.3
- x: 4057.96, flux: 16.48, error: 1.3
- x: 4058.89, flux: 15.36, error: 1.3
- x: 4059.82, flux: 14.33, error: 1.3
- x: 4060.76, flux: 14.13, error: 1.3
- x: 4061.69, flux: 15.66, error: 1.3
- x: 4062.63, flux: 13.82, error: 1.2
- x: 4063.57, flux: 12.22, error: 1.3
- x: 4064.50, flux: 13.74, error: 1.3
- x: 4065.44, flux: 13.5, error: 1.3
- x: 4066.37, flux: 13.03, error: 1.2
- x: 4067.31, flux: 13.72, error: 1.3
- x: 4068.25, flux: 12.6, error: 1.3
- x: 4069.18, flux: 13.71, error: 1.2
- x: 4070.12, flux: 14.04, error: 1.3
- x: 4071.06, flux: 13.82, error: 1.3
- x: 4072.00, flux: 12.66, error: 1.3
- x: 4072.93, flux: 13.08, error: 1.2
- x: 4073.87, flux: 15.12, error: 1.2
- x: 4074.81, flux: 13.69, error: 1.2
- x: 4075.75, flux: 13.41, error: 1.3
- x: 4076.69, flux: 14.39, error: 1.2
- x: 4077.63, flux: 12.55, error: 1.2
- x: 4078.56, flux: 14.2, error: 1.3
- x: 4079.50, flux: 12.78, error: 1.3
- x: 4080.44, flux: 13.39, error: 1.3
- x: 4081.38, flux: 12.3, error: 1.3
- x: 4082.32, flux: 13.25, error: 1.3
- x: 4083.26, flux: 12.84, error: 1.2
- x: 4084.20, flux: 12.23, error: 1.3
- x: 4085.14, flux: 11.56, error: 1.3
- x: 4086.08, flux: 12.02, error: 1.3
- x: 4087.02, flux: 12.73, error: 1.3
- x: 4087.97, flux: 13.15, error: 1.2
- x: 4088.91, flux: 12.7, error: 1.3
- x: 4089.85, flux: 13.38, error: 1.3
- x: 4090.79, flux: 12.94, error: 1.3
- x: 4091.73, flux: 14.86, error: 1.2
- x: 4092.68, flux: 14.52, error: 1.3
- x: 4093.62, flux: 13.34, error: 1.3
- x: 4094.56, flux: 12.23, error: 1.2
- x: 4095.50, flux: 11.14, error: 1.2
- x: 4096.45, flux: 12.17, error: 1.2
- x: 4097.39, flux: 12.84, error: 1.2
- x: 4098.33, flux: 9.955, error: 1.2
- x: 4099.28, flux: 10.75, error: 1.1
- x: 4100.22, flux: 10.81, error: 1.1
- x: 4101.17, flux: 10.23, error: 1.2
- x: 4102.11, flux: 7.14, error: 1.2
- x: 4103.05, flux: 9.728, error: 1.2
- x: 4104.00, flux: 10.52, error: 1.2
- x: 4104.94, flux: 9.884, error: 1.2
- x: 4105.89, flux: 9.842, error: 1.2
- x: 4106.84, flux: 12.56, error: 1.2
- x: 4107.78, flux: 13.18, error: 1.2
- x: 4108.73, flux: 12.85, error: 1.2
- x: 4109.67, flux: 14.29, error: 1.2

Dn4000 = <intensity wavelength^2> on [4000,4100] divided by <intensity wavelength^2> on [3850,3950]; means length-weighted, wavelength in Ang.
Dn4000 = 1.23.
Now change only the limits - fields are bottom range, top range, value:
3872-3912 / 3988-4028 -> 1.25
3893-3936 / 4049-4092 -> 1.24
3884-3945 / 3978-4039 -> 1.26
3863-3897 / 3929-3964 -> 1.03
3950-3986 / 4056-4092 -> 1.22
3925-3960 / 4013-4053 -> 1.24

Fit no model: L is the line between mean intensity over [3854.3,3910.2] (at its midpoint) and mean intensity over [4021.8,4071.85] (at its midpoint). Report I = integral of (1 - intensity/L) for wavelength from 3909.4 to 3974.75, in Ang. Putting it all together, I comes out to 6.7 Ang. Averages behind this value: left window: 12.1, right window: 14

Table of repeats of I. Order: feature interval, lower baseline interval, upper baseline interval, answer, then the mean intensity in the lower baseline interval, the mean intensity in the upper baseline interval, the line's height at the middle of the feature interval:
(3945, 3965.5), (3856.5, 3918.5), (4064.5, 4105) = -1.0 Ang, 12.2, 12.6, 12.3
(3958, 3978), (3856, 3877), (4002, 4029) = 5.4 Ang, 12.5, 14.3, 13.7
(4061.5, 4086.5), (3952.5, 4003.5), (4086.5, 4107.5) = -3.1 Ang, 12.3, 11.7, 11.8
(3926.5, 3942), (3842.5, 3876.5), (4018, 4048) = 3.9 Ang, 12.6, 13.9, 13.2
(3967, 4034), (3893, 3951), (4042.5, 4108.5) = -3.2 Ang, 12.1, 13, 12.6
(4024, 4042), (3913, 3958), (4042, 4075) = -0.7 Ang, 12.1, 13.9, 13.5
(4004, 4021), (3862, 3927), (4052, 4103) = -1.7 Ang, 12.4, 13.1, 12.9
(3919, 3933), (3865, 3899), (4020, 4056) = 0.8 Ang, 11.8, 14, 12.4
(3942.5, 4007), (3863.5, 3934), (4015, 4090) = 2.1 Ang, 12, 13.8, 12.9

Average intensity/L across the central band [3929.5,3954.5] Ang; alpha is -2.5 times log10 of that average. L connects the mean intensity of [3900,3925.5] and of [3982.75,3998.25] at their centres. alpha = 0.18 mag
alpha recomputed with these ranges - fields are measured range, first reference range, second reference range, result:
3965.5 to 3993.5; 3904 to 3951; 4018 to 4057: 0.12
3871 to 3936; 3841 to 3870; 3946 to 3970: 0.05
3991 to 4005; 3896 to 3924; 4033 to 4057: -0.01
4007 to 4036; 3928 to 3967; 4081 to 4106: -0.22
